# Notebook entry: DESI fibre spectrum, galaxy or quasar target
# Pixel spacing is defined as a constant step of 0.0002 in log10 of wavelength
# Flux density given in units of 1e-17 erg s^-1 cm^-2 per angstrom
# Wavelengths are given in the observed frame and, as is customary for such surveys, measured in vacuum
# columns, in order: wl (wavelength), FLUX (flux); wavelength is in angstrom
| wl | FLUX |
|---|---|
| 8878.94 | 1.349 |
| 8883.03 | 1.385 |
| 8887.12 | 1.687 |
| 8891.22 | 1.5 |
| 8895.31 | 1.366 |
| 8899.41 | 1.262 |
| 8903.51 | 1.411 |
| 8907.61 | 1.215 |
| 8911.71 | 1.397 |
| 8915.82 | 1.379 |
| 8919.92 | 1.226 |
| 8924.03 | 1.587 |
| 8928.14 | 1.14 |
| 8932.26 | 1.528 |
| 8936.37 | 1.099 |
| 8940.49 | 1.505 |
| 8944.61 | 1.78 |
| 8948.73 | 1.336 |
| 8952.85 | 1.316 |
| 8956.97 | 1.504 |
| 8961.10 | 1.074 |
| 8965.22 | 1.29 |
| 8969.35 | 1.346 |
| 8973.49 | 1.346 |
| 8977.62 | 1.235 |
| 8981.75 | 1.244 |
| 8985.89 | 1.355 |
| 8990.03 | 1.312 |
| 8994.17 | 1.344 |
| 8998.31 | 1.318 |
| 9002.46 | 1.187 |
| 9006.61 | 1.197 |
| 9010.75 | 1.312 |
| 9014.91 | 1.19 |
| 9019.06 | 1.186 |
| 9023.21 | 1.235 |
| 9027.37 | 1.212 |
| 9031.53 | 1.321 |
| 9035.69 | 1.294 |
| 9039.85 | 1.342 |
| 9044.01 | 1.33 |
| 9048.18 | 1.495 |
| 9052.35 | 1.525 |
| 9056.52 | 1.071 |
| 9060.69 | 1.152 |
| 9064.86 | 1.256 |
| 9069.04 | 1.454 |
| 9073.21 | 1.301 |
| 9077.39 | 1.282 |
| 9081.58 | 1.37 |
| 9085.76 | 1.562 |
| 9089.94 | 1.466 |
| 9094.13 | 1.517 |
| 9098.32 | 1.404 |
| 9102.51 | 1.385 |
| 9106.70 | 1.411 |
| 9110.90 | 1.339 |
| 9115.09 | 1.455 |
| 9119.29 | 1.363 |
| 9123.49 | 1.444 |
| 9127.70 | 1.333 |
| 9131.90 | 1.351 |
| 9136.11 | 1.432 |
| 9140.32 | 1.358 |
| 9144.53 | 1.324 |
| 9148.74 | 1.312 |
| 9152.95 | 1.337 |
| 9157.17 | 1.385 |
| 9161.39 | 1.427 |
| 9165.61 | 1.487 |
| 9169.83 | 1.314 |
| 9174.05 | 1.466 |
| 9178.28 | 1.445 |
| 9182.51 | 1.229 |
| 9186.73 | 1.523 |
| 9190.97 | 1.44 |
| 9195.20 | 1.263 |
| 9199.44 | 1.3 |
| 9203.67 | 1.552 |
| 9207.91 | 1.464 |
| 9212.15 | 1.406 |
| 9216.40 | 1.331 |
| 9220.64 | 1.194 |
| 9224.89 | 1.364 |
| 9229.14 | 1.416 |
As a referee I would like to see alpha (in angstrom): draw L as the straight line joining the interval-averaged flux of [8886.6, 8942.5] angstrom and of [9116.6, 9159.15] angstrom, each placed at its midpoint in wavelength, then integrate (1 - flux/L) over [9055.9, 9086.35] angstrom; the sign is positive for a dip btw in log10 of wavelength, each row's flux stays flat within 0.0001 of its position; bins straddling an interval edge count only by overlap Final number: 1.4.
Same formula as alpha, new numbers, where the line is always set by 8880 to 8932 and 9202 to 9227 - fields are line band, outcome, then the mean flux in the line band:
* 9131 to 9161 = 0.46 angstrom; 1.36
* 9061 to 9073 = 0.58 angstrom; 1.32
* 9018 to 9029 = 1.35 angstrom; 1.21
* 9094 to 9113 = -0.24 angstrom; 1.4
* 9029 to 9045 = 0.75 angstrom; 1.32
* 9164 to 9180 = -0.50 angstrom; 1.43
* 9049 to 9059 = 0.48 angstrom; 1.32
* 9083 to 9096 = -1.17 angstrom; 1.51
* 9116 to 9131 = -0.01 angstrom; 1.38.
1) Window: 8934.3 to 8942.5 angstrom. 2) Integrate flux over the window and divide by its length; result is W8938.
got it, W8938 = 1.3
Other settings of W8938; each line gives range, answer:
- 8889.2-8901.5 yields 1.38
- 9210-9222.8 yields 1.31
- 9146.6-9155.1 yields 1.33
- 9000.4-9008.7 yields 1.19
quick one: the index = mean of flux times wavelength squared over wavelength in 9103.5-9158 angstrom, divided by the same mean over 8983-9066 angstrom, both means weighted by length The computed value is 1.10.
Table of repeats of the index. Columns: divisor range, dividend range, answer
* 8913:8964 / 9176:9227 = 1.06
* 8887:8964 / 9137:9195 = 1.06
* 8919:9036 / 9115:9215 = 1.10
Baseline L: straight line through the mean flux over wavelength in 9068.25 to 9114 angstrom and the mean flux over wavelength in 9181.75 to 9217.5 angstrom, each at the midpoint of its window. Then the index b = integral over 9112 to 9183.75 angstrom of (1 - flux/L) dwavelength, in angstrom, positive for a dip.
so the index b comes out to 1.1 angstrom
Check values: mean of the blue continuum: 1.41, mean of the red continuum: 1.4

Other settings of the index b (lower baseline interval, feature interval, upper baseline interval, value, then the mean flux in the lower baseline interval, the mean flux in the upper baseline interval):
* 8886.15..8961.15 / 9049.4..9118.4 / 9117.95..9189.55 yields 0.63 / 1.39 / 1.38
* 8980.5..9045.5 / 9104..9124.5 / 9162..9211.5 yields -0.72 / 1.27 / 1.41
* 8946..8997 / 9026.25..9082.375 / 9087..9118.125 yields 2.87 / 1.32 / 1.43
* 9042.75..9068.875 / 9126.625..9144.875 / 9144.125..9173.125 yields -0.03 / 1.31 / 1.38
